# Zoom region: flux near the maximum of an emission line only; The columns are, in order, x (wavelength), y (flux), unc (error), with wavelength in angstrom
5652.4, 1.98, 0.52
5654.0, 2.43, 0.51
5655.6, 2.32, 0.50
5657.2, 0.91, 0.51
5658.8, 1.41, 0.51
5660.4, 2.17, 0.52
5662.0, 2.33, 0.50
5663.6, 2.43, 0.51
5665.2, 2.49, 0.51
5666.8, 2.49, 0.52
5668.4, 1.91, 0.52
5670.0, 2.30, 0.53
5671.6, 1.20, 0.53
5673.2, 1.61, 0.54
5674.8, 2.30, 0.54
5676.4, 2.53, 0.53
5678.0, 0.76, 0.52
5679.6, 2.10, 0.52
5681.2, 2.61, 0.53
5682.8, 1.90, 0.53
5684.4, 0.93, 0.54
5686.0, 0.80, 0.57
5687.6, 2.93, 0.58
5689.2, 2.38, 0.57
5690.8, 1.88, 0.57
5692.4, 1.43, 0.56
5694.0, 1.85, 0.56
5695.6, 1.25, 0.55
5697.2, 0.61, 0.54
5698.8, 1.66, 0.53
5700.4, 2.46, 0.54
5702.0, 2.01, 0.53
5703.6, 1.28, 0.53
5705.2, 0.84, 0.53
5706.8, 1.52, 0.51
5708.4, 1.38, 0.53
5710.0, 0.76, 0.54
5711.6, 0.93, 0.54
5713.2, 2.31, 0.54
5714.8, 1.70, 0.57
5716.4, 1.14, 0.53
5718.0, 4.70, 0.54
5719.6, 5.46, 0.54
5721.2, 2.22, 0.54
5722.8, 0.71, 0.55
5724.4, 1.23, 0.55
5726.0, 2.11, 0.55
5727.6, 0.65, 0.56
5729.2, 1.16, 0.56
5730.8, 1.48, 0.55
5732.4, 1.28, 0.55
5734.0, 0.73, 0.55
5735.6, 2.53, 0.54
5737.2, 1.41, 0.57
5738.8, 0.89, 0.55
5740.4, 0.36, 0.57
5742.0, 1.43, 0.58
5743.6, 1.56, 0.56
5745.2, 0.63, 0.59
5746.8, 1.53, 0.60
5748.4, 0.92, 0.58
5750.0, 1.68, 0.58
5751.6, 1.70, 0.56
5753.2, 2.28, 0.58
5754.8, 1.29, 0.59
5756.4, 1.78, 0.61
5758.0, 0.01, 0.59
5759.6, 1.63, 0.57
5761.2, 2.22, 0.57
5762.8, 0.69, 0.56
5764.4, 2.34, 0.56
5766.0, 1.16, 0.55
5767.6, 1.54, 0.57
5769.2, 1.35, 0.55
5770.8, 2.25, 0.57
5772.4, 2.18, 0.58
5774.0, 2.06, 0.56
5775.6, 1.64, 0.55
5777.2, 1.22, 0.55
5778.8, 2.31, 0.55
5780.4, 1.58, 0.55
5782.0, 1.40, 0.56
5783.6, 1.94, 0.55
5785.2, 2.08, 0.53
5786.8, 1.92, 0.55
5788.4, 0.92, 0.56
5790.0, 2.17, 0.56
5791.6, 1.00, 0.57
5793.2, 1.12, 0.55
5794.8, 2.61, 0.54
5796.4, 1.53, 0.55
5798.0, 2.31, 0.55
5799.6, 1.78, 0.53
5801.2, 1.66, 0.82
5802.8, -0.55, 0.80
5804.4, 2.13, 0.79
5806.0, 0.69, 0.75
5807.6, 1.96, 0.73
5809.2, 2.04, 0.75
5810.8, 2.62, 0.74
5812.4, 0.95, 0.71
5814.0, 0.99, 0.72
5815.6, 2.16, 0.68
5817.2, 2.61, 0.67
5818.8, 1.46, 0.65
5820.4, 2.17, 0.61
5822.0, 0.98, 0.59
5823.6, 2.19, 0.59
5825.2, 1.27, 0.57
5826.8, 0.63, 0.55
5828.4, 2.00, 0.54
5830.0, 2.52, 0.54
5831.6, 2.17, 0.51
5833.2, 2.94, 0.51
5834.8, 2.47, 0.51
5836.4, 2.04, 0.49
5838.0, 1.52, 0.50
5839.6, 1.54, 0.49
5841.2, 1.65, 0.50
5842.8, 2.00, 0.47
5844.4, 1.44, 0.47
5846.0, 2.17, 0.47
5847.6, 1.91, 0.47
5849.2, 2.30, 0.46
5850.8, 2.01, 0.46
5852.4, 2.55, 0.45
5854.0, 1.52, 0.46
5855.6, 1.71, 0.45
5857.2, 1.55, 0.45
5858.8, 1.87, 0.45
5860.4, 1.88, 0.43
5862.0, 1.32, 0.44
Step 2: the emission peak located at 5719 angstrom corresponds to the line H-beta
